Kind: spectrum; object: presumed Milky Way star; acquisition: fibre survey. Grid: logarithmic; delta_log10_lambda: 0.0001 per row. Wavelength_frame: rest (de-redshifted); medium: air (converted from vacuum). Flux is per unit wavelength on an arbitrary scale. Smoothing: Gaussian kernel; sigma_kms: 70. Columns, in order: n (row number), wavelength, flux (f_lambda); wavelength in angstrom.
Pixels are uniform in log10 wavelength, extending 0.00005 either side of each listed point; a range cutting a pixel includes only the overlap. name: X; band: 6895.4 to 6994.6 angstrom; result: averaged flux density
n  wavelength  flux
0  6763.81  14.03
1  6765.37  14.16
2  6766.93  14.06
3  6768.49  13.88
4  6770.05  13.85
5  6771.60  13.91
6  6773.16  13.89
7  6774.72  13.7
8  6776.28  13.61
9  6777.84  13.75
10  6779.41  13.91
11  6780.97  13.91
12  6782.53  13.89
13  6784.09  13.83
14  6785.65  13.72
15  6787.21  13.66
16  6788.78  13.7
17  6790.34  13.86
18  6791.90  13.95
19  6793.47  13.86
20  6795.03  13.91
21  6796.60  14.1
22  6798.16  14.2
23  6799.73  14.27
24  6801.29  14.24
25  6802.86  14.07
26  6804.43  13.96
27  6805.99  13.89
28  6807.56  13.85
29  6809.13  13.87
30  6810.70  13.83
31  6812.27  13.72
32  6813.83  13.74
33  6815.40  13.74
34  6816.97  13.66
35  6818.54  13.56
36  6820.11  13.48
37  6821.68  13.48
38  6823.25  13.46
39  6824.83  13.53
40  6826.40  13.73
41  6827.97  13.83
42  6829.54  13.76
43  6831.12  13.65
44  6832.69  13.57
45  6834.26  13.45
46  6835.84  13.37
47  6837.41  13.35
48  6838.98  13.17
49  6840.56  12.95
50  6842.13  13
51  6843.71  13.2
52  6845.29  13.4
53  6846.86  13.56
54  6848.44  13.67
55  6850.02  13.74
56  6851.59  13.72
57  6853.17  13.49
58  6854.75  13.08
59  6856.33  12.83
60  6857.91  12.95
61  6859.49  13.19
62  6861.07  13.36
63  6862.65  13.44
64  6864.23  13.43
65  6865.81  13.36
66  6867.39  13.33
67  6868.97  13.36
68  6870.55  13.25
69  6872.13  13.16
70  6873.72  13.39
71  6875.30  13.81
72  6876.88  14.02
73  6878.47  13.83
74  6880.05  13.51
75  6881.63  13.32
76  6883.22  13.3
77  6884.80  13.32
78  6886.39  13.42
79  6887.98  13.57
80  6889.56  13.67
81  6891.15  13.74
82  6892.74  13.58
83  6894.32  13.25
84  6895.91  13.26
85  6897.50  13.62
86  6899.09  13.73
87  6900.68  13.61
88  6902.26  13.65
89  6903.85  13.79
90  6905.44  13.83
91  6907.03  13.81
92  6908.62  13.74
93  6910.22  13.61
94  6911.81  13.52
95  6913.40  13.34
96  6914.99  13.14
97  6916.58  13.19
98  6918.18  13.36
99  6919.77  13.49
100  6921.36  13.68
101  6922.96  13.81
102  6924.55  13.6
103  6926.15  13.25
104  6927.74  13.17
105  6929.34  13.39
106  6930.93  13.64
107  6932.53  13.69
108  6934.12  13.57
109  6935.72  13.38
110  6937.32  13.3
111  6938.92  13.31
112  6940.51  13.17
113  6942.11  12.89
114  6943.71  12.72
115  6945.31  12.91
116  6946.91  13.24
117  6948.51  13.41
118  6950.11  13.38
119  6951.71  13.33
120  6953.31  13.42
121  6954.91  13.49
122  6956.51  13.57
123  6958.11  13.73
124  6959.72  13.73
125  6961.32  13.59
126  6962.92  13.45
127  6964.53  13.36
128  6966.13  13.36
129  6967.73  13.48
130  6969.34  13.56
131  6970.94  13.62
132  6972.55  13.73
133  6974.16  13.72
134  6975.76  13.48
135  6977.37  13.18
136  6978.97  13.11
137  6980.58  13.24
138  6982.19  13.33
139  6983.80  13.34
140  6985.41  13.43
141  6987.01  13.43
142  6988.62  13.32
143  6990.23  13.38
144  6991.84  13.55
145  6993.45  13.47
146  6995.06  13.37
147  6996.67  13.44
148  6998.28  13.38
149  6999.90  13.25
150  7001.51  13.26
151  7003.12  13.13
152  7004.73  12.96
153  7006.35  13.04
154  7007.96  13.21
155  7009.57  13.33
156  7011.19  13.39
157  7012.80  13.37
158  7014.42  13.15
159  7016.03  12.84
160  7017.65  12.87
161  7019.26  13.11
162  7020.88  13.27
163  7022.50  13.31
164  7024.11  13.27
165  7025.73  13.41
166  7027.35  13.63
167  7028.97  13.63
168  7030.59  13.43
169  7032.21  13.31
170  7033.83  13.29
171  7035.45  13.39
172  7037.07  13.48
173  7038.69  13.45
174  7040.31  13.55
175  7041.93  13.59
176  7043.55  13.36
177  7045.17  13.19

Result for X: 13.4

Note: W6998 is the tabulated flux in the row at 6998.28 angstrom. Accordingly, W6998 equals 13.38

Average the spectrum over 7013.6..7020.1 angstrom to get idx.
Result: 13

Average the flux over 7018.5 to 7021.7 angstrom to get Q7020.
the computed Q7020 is 13.2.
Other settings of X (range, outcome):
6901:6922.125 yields 13.6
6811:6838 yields 13.6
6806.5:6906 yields 13.5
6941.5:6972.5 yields 13.4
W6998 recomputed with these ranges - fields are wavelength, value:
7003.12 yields 13.13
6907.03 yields 13.81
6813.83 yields 13.74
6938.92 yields 13.31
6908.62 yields 13.74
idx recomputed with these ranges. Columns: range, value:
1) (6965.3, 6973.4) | 13.5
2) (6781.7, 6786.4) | 13.8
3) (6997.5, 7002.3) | 13.3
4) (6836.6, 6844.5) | 13.1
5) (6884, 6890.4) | 13.5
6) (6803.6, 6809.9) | 13.9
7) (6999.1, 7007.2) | 13.1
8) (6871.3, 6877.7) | 13.6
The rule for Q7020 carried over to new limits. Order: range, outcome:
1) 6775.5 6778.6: 13.7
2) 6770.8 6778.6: 13.8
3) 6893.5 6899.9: 13.5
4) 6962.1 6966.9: 13.4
